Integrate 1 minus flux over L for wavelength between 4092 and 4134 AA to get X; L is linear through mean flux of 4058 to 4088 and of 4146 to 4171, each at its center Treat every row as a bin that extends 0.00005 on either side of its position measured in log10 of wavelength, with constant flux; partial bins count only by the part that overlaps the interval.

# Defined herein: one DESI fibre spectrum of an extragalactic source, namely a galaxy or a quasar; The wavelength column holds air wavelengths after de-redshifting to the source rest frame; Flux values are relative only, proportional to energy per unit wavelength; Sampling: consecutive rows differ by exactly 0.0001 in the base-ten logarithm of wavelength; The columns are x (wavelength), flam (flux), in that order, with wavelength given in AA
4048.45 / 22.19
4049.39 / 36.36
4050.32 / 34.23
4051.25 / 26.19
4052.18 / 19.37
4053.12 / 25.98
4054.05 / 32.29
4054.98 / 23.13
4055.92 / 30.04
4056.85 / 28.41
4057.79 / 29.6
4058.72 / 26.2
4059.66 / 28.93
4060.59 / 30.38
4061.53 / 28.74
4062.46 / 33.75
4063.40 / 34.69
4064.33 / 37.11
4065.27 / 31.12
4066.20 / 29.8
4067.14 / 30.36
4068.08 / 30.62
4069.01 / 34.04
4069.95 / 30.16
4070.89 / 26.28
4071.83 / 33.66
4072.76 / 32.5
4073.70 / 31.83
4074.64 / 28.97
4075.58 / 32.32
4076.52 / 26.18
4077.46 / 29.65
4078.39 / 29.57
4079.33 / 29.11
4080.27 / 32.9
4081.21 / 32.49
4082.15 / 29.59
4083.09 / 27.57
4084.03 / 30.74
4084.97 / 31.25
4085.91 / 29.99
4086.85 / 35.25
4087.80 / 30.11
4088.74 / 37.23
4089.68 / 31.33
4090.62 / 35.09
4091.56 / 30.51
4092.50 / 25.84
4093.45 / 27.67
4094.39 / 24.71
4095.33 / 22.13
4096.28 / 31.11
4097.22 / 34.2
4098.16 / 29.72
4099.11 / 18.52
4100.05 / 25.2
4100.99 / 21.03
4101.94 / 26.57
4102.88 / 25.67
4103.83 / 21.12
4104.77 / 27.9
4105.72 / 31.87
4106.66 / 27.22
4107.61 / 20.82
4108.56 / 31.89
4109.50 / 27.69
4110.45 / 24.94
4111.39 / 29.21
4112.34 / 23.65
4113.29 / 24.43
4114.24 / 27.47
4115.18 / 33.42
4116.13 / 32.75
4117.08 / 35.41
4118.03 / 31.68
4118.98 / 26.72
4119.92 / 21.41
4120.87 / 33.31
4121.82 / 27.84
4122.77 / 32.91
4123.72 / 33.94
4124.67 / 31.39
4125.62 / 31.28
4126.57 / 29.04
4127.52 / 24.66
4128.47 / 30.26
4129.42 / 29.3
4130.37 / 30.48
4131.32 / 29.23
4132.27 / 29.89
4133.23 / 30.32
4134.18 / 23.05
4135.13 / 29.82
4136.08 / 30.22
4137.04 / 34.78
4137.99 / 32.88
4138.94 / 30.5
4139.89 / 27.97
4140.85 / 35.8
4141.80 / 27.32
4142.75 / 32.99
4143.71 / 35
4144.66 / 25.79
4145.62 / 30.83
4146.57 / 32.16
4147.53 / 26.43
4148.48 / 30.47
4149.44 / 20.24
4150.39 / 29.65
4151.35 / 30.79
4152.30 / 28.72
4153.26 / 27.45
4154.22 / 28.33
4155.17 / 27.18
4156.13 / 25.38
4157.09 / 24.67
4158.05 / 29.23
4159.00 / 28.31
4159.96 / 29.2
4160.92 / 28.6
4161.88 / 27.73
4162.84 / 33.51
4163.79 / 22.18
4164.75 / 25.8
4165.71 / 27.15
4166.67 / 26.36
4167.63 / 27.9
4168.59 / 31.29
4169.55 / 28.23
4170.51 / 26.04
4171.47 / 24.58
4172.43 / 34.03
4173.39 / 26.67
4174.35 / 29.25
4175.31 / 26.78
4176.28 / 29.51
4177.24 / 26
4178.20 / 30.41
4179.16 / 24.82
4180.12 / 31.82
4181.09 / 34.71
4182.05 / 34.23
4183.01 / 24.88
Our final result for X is 1.9 AA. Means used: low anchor 30.8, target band 28.1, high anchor 27.8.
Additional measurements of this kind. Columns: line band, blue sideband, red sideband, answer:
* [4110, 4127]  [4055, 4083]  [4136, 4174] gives 0.0 AA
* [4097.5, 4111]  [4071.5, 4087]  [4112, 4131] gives 1.9 AA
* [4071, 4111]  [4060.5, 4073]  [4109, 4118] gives 1.9 AA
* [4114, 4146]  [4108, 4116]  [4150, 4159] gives -2.7 AA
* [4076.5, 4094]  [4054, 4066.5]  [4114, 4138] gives -0.3 AA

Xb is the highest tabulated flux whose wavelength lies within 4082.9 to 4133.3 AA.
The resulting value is 37.23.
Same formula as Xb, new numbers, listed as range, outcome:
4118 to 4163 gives 35.8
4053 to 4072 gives 37.11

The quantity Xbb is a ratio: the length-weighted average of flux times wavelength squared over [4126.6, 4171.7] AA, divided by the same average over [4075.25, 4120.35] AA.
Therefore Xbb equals 1.0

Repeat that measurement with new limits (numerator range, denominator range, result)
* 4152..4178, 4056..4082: 0.95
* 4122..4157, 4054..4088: 1.00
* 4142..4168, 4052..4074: 0.98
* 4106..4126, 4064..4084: 0.97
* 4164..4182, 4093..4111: 1.12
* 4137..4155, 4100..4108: 1.20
